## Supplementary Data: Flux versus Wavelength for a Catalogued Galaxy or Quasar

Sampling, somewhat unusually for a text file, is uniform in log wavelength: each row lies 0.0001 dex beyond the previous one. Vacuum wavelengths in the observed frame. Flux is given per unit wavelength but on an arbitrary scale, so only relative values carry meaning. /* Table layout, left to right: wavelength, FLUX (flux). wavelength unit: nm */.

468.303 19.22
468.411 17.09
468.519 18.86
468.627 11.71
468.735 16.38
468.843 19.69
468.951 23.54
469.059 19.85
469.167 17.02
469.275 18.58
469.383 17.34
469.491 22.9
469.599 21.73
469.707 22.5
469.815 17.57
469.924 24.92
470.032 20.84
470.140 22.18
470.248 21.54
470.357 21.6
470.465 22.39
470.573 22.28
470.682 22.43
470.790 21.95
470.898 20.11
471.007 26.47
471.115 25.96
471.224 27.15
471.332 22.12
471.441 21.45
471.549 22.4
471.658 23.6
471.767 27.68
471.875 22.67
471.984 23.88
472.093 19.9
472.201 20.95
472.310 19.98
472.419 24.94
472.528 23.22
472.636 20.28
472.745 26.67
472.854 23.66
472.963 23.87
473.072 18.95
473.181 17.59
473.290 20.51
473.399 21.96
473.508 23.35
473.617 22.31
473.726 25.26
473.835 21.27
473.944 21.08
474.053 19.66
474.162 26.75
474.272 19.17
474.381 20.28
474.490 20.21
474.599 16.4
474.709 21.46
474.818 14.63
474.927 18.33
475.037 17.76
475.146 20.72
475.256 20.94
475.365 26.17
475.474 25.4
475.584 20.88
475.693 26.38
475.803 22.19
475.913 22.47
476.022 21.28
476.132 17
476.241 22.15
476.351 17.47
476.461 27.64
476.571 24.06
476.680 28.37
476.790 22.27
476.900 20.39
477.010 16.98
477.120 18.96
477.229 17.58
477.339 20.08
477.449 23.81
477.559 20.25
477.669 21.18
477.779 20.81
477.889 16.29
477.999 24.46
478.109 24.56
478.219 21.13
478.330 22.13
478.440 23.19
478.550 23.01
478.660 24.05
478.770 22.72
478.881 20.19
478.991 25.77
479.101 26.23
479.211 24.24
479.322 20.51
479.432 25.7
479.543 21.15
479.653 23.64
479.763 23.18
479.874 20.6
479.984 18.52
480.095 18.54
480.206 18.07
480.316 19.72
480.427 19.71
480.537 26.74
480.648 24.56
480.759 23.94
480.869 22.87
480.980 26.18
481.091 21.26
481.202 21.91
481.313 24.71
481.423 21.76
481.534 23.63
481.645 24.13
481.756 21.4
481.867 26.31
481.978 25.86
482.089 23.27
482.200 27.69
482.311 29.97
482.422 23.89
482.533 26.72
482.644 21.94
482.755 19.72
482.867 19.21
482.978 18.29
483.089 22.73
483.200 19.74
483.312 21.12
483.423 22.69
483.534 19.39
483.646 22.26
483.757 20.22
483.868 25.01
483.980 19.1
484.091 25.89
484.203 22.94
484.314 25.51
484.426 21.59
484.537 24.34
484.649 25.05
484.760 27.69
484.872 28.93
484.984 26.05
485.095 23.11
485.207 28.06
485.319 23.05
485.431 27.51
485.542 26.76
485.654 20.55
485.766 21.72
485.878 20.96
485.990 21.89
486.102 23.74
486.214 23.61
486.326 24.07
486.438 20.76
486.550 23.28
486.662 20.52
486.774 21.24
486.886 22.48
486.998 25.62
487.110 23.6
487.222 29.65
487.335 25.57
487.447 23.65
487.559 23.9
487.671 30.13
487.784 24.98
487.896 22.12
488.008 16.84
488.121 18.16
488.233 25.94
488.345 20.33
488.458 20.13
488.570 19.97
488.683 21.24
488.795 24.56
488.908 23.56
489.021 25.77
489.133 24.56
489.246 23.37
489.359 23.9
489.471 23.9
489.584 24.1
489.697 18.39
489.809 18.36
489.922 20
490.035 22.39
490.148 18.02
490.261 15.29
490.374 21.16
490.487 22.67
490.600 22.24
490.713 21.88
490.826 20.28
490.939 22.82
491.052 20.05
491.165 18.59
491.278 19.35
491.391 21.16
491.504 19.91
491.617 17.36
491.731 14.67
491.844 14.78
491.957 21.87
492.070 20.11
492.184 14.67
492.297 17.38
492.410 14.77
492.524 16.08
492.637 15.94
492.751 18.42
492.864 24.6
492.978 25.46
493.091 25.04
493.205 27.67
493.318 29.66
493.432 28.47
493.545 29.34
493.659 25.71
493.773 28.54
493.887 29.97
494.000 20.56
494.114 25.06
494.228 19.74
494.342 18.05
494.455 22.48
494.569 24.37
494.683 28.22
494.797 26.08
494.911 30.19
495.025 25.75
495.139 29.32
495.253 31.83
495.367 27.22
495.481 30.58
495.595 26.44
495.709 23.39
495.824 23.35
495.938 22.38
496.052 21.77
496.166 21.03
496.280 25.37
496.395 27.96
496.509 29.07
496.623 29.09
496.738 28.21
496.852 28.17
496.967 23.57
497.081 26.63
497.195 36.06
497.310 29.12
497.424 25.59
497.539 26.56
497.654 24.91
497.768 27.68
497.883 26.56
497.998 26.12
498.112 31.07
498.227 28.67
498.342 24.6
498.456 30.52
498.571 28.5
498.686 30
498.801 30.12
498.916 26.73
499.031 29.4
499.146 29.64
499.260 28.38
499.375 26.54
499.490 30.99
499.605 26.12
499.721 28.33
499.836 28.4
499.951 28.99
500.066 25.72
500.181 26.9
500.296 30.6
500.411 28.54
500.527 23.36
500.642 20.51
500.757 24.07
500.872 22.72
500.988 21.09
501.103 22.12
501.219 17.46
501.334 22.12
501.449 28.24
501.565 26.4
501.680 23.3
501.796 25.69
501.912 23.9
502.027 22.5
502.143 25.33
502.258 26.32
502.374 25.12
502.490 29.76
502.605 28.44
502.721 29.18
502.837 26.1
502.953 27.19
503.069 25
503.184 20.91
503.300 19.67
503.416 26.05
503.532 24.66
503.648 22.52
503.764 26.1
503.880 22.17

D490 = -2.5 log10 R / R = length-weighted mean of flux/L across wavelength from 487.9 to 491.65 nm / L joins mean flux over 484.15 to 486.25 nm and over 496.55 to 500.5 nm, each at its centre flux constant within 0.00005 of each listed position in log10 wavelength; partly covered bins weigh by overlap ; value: 0.21 mag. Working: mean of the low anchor 24.4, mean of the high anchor 28.1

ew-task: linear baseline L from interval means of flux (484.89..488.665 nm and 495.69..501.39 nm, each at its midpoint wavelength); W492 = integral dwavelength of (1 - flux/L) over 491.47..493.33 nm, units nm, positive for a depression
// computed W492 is 0.39 nm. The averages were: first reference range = 23.4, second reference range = 26.5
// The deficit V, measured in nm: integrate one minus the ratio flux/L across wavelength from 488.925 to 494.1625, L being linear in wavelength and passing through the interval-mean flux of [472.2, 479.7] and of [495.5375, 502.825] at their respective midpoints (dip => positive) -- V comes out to 0.69 nm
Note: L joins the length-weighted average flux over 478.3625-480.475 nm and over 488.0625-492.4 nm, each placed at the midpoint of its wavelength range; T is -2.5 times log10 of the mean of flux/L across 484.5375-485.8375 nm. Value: -0.19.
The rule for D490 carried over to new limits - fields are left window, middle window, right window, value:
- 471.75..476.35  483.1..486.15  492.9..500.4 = 0.029 mag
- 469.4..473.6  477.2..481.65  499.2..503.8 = 0.045 mag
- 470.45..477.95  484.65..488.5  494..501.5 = 0.020 mag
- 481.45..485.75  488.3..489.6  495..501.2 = 0.089 mag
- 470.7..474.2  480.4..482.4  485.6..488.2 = -0.063 mag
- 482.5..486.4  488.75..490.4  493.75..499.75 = 0.135 mag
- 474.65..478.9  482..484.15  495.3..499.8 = 0.031 mag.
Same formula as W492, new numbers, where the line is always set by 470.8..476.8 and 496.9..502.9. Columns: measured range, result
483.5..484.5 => 0.06 nm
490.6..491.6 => 0.19 nm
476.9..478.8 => 0.14 nm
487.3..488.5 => 0.08 nm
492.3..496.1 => 0.15 nm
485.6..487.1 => 0.12 nm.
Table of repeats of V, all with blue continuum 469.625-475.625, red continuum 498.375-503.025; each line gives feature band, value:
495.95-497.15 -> -0.02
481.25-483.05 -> -0.01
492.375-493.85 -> 0.07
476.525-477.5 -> 0.06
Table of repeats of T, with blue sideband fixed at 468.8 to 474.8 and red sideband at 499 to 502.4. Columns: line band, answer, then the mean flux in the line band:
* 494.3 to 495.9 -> -0.06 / 26.3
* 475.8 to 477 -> 0.02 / 22.1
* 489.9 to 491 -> 0.17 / 20.7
